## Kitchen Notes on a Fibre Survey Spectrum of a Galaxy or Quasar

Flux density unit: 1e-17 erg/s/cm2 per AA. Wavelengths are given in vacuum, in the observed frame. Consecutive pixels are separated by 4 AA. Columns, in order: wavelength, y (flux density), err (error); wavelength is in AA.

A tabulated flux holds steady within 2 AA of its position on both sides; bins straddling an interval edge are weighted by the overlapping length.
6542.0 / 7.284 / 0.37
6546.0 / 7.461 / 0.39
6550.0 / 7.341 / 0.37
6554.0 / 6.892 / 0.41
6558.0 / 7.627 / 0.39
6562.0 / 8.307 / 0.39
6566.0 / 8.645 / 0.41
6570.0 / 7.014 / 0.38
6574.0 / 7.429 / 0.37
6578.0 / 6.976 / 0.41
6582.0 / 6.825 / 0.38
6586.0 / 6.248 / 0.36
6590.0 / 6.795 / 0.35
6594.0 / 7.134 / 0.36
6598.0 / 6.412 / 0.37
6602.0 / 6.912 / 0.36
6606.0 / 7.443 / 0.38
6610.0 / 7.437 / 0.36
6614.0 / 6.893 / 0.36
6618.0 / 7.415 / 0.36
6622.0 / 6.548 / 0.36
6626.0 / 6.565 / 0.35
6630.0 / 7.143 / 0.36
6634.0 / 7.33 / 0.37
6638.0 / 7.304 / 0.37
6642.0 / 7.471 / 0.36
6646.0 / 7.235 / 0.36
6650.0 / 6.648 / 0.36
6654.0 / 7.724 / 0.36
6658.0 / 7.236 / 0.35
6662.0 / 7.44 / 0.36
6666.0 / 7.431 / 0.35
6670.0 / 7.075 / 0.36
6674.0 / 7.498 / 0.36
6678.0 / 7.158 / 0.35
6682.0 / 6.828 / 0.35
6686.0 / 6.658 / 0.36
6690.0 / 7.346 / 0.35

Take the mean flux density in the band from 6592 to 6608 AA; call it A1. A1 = 6.98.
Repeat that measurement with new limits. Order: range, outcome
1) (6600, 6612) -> 7.26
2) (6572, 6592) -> 6.85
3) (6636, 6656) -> 7.28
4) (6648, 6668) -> 7.3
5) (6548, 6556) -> 7.12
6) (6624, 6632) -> 6.85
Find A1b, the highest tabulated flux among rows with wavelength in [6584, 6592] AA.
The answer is 6.795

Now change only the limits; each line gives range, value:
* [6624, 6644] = 7.471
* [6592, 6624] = 7.443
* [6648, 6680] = 7.724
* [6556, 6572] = 8.645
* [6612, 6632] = 7.415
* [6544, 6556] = 7.461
